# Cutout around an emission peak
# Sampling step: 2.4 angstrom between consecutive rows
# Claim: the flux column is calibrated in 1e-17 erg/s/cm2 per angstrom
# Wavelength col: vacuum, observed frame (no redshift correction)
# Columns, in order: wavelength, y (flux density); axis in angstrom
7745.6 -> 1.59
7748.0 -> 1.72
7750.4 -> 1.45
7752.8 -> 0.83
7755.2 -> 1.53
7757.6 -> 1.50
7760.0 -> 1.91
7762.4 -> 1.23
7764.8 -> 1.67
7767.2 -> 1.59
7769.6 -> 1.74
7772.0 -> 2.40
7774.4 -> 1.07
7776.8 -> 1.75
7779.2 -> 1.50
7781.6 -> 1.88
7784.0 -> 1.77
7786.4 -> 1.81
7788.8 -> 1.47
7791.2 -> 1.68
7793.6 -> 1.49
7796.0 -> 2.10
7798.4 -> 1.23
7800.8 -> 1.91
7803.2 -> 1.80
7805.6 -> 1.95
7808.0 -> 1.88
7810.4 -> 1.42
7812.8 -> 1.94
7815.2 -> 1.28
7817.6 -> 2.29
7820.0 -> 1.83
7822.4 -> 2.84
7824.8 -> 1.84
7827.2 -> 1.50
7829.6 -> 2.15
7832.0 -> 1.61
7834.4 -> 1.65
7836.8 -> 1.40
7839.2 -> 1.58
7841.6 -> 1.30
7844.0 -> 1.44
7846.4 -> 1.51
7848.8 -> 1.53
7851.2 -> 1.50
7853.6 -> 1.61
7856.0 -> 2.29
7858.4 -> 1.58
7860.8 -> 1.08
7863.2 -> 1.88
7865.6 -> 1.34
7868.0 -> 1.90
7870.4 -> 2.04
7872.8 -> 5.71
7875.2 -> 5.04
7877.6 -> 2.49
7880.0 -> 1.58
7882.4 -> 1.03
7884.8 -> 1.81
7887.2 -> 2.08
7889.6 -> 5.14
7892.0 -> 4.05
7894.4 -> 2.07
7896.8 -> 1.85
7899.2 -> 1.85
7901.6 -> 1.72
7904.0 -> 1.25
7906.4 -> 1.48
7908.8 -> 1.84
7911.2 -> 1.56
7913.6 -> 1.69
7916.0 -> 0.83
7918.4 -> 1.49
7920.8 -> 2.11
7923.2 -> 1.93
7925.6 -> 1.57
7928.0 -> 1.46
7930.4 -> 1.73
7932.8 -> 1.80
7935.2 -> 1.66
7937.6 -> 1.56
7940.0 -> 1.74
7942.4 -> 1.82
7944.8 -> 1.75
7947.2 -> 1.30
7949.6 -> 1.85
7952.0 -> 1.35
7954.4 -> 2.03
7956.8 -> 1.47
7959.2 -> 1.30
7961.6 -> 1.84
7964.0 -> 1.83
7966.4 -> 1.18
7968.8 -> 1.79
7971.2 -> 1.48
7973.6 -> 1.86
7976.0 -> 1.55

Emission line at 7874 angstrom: [S II] 6716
